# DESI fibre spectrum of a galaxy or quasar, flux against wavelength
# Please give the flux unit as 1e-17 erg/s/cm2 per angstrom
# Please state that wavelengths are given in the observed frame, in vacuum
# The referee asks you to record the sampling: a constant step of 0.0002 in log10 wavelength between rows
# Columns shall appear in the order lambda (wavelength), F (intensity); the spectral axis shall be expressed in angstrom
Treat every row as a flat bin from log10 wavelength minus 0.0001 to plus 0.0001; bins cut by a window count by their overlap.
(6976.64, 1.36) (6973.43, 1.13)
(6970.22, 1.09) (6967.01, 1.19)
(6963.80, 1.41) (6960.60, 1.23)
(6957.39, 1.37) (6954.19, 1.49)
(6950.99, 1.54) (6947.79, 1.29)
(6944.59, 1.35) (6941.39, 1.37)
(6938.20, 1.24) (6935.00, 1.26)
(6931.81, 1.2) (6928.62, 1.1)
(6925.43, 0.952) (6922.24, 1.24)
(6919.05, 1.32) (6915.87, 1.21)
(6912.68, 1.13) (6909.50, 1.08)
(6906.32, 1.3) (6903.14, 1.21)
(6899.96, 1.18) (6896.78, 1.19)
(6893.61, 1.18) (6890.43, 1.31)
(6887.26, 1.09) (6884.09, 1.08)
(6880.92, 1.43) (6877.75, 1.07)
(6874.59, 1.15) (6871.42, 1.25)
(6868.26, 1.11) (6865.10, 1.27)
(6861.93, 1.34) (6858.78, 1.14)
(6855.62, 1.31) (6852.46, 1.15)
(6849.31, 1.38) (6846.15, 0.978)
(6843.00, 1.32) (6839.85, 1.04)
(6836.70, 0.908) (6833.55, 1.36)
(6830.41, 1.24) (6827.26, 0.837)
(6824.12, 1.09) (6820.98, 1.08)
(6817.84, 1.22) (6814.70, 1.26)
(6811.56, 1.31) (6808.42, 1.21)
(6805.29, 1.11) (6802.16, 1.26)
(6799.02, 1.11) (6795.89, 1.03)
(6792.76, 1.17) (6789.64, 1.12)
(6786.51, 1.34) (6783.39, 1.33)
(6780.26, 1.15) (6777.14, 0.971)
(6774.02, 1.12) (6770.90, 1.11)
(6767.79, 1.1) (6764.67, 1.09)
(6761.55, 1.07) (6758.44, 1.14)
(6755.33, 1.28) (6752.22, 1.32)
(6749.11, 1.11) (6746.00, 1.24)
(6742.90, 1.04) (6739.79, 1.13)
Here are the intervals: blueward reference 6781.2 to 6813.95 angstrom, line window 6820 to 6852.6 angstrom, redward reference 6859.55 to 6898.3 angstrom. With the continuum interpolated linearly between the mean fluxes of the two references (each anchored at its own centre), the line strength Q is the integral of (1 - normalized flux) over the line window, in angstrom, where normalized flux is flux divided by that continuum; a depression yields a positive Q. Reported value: 2.1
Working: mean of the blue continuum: 1.2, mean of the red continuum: 1.2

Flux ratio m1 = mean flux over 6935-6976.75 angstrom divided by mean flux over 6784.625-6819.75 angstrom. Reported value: 1.1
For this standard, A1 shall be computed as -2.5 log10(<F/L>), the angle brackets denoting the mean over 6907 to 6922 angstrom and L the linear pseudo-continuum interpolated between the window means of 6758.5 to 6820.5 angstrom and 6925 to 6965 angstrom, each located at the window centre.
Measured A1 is 0.07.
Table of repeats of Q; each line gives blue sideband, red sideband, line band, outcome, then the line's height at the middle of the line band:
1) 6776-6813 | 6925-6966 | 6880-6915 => 1.88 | 1.26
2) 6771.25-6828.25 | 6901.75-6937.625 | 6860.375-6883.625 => -1.04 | 1.17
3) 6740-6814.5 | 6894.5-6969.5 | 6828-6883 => 0.56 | 1.21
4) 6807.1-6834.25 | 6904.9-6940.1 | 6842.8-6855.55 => -0.33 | 1.18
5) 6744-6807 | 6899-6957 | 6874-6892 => 0.49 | 1.22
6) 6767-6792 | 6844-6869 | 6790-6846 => 1.94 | 1.19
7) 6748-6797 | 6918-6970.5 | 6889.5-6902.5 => 0.34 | 1.24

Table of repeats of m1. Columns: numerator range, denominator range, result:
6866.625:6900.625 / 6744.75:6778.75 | 1.04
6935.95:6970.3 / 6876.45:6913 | 1.12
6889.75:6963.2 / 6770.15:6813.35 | 1.07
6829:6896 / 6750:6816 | 1.02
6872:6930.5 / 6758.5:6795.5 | 1.04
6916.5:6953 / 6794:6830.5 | 1.10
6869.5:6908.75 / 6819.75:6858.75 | 1.05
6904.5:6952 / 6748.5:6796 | 1.07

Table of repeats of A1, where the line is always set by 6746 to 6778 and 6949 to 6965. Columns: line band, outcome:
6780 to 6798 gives -0.01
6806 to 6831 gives 0.06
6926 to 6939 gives 0.17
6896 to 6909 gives 0.10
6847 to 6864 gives 0.01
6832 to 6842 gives 0.12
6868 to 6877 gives 0.11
